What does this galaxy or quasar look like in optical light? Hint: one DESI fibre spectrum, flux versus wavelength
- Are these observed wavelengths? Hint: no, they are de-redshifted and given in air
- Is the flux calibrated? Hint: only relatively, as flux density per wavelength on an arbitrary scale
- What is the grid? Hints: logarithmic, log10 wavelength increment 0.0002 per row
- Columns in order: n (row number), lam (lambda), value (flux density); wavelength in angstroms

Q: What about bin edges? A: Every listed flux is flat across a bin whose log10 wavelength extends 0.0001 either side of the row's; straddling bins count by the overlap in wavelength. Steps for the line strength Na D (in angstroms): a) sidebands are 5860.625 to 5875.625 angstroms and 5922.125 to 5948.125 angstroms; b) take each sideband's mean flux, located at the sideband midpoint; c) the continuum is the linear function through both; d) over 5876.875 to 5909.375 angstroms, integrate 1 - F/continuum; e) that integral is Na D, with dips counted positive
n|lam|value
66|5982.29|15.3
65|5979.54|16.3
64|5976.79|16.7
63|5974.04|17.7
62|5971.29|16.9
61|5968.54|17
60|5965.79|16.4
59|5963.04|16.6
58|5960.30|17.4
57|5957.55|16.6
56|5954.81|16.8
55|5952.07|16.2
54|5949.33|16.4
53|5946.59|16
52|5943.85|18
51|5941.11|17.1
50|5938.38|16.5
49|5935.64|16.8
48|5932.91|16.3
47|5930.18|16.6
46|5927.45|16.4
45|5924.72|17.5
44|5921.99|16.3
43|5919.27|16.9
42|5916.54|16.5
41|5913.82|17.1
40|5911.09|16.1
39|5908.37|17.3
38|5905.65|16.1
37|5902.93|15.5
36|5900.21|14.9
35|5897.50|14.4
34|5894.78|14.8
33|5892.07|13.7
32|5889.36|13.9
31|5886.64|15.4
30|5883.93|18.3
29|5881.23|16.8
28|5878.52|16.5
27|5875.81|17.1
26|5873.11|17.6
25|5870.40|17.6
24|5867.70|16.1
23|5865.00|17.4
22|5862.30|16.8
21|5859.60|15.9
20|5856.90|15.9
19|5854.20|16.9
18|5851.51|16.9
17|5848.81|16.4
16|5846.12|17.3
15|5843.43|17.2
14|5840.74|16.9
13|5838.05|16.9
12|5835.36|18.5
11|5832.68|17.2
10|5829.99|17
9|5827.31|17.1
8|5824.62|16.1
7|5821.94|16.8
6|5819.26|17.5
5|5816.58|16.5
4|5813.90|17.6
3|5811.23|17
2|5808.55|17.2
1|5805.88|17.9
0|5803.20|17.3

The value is 2.6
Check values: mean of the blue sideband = 17.1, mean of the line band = 15.6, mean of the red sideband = 16.8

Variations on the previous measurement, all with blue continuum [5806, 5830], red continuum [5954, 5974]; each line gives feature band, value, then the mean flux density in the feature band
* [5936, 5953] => 0.2 angstroms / 16.7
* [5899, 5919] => 0.8 angstroms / 16.3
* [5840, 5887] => 0.3 angstroms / 16.9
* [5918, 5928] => 0.1 angstroms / 16.8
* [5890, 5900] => 1.5 angstroms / 14.4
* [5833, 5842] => -0.2 angstroms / 17.4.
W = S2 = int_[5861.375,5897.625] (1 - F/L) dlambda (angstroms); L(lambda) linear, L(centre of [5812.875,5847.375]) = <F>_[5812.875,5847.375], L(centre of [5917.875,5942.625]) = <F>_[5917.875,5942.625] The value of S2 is 1.5 angstroms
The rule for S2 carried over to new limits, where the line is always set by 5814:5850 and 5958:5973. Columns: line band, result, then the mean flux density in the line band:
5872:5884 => -0.1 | 17.2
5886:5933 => 3.0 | 15.9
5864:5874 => -0.1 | 17.1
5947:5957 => 0.3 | 16.4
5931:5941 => 0.2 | 16.6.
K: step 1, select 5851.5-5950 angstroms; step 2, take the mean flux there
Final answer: 16.4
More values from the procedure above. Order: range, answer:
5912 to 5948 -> 16.8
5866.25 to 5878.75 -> 17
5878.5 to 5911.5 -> 15.6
